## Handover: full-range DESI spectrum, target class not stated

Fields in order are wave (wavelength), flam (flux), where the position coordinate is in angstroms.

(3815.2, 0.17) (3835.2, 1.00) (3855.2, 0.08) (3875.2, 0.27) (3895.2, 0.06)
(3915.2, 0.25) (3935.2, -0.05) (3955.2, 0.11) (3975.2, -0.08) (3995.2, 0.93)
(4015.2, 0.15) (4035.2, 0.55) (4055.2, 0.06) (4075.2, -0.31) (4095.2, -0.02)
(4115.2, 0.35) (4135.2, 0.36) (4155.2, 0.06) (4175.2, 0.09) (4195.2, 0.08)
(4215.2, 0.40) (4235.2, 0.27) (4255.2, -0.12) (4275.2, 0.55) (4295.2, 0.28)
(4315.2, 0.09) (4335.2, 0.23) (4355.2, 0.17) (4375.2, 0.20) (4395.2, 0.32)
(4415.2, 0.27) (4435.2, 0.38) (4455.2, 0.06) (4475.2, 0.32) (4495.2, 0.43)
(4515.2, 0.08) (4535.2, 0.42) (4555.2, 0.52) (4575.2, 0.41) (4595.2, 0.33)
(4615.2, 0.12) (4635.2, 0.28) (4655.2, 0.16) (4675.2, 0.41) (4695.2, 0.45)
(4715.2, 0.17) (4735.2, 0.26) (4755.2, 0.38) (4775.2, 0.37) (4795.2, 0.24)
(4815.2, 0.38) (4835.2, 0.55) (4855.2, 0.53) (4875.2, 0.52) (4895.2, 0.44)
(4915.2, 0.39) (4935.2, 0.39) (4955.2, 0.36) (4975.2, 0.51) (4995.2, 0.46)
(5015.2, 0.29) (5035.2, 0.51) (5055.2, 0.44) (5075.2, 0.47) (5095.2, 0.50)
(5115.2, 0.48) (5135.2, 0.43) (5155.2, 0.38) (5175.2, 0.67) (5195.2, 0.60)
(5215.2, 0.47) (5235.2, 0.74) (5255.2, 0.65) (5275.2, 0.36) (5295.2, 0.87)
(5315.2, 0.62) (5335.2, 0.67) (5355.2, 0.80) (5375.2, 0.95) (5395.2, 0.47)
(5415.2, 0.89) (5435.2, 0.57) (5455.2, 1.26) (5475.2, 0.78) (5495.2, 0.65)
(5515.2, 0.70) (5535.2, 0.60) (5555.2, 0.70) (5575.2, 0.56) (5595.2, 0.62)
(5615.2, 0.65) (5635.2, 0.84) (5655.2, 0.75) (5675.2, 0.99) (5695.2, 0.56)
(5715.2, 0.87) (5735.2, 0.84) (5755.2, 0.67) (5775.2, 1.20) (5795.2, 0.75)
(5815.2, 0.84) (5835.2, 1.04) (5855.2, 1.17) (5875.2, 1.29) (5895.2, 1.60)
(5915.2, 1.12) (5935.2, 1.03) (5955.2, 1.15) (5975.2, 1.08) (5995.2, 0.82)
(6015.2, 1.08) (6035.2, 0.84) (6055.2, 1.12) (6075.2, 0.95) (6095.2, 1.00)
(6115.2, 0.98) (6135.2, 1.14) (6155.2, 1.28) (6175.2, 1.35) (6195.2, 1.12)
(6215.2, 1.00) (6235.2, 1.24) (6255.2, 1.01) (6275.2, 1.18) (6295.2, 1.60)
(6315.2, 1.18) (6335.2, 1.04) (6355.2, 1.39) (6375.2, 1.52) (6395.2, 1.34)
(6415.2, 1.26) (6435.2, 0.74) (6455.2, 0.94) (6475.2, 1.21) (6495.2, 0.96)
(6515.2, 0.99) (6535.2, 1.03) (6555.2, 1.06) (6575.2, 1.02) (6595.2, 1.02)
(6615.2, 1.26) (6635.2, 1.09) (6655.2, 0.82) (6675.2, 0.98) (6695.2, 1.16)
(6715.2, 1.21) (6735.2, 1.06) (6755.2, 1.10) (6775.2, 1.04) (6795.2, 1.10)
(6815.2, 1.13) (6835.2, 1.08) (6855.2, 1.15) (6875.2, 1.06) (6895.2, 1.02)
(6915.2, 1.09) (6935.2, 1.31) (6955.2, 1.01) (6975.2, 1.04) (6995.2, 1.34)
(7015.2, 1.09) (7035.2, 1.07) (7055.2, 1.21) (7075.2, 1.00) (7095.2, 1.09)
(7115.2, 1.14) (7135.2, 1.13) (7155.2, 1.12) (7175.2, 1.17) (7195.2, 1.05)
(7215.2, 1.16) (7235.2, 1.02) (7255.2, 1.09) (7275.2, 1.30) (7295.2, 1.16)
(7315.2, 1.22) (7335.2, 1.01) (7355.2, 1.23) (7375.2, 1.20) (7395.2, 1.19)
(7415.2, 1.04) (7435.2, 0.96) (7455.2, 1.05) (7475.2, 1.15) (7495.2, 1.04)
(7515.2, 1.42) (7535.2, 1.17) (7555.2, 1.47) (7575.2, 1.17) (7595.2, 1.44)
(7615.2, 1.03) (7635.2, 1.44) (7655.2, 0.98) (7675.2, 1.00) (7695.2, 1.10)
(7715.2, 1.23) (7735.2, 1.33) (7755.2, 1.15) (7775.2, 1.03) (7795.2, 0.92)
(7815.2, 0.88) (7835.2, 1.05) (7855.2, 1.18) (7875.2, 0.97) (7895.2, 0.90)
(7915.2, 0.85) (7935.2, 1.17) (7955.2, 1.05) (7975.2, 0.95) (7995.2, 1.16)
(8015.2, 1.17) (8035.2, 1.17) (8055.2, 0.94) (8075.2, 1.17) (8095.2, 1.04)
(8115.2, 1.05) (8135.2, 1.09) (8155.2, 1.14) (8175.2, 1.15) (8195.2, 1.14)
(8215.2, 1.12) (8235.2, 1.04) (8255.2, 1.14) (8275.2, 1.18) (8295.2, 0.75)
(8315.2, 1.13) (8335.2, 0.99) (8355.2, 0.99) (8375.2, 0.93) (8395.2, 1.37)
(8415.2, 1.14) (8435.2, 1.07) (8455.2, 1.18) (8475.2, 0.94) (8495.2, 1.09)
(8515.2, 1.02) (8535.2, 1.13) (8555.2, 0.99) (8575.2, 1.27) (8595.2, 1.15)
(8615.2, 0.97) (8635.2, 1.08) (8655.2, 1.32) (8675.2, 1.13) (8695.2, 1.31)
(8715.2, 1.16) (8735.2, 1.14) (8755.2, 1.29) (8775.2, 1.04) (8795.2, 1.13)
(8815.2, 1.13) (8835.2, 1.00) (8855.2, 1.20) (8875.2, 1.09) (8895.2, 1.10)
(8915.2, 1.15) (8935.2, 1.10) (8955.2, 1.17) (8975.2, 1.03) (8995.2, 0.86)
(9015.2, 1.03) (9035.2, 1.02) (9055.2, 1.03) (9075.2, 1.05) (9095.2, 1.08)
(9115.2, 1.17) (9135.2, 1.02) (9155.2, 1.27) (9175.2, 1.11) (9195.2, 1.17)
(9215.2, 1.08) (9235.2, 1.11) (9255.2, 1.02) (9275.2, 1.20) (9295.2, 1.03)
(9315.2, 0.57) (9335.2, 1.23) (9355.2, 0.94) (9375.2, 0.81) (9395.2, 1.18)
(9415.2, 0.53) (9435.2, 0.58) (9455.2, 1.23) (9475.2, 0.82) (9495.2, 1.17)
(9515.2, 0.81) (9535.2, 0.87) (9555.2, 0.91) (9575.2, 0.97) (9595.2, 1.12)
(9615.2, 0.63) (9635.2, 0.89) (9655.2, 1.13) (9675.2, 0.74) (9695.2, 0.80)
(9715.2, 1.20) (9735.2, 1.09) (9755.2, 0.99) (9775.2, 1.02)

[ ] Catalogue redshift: 0.325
